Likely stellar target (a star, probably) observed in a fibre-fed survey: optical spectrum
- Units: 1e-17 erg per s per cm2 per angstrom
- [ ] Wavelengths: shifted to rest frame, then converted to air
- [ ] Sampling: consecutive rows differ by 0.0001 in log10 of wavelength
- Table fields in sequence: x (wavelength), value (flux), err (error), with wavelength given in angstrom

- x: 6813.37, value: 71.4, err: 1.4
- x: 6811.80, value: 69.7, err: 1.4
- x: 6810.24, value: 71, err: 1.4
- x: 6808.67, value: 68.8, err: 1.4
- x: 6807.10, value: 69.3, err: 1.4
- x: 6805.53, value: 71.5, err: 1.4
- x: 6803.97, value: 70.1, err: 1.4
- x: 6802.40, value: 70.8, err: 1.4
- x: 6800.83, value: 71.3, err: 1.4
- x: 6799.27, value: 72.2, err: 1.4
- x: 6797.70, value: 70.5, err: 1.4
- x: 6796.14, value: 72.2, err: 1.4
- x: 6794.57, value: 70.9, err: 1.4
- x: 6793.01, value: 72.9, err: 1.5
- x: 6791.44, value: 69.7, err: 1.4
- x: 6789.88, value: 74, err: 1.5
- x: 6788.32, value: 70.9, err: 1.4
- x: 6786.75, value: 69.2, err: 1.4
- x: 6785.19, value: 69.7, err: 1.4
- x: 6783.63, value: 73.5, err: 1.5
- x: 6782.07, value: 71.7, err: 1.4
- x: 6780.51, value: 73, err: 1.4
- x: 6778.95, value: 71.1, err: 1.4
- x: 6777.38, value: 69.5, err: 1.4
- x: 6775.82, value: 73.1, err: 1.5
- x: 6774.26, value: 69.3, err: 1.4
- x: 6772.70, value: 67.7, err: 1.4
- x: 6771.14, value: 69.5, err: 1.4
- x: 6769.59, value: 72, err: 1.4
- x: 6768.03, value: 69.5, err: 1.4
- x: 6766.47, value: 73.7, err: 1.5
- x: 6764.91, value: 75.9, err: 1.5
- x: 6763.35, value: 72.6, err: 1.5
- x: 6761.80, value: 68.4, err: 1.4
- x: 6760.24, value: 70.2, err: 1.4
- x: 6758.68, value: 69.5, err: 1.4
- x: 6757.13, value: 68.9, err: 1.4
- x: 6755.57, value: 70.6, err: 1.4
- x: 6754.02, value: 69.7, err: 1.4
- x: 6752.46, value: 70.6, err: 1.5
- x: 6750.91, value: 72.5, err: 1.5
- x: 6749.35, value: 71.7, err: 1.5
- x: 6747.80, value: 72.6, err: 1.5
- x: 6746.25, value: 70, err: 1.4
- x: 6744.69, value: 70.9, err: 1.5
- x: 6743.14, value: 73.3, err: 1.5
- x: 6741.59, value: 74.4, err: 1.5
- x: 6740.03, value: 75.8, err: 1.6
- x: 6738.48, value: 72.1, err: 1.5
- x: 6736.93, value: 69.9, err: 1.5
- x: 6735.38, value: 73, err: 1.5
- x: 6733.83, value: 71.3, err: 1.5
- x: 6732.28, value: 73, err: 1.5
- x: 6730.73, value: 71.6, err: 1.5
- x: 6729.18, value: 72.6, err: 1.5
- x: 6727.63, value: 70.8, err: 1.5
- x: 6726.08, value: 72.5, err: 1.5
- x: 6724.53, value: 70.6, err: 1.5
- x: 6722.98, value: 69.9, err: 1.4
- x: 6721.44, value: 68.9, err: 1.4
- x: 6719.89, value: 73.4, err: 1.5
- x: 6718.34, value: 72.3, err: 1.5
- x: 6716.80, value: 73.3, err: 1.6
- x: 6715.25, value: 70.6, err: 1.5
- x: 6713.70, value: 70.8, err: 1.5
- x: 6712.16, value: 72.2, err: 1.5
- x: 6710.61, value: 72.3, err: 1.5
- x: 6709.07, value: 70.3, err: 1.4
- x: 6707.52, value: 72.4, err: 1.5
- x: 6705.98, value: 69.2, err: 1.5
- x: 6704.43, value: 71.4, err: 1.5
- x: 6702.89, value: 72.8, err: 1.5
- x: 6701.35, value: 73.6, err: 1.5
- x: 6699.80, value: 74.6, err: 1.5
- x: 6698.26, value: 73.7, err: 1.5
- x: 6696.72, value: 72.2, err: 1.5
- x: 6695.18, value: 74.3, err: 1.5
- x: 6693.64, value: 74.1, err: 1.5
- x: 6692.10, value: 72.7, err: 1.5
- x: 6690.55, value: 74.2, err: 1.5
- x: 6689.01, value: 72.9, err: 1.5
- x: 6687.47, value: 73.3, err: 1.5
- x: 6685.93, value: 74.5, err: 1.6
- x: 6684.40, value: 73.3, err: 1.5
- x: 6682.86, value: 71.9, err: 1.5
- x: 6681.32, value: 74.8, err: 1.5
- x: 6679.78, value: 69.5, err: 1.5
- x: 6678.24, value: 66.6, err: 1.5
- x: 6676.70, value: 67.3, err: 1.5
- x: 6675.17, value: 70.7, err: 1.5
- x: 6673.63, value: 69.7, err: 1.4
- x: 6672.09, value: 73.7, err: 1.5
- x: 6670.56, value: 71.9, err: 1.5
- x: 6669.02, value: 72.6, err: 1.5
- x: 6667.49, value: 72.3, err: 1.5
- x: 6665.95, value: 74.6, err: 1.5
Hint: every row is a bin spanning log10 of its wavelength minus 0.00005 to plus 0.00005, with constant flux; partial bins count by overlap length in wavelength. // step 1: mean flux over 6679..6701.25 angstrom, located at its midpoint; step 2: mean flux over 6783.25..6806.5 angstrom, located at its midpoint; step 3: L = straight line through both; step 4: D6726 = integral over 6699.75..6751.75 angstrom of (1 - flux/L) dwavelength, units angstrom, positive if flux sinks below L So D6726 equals 0.5 angstrom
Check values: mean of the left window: 73.3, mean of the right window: 71.2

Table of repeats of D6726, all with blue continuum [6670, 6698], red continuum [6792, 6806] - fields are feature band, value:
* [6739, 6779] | 0.2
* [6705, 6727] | 0.2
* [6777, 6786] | 0.0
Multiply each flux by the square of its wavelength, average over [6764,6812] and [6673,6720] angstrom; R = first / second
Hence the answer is 1.01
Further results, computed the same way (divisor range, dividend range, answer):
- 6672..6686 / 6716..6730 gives 1.02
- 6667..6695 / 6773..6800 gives 1.02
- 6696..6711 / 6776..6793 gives 1.01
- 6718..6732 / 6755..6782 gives 1.01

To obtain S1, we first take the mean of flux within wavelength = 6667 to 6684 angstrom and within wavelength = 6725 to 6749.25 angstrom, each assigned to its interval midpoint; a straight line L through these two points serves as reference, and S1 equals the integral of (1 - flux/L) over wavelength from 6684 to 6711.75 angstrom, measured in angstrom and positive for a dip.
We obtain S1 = -0.5 angstrom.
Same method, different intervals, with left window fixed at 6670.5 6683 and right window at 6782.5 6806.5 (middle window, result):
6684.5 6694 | -0.4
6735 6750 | -0.3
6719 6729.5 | -0.1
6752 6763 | 0.2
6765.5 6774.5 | 0.1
